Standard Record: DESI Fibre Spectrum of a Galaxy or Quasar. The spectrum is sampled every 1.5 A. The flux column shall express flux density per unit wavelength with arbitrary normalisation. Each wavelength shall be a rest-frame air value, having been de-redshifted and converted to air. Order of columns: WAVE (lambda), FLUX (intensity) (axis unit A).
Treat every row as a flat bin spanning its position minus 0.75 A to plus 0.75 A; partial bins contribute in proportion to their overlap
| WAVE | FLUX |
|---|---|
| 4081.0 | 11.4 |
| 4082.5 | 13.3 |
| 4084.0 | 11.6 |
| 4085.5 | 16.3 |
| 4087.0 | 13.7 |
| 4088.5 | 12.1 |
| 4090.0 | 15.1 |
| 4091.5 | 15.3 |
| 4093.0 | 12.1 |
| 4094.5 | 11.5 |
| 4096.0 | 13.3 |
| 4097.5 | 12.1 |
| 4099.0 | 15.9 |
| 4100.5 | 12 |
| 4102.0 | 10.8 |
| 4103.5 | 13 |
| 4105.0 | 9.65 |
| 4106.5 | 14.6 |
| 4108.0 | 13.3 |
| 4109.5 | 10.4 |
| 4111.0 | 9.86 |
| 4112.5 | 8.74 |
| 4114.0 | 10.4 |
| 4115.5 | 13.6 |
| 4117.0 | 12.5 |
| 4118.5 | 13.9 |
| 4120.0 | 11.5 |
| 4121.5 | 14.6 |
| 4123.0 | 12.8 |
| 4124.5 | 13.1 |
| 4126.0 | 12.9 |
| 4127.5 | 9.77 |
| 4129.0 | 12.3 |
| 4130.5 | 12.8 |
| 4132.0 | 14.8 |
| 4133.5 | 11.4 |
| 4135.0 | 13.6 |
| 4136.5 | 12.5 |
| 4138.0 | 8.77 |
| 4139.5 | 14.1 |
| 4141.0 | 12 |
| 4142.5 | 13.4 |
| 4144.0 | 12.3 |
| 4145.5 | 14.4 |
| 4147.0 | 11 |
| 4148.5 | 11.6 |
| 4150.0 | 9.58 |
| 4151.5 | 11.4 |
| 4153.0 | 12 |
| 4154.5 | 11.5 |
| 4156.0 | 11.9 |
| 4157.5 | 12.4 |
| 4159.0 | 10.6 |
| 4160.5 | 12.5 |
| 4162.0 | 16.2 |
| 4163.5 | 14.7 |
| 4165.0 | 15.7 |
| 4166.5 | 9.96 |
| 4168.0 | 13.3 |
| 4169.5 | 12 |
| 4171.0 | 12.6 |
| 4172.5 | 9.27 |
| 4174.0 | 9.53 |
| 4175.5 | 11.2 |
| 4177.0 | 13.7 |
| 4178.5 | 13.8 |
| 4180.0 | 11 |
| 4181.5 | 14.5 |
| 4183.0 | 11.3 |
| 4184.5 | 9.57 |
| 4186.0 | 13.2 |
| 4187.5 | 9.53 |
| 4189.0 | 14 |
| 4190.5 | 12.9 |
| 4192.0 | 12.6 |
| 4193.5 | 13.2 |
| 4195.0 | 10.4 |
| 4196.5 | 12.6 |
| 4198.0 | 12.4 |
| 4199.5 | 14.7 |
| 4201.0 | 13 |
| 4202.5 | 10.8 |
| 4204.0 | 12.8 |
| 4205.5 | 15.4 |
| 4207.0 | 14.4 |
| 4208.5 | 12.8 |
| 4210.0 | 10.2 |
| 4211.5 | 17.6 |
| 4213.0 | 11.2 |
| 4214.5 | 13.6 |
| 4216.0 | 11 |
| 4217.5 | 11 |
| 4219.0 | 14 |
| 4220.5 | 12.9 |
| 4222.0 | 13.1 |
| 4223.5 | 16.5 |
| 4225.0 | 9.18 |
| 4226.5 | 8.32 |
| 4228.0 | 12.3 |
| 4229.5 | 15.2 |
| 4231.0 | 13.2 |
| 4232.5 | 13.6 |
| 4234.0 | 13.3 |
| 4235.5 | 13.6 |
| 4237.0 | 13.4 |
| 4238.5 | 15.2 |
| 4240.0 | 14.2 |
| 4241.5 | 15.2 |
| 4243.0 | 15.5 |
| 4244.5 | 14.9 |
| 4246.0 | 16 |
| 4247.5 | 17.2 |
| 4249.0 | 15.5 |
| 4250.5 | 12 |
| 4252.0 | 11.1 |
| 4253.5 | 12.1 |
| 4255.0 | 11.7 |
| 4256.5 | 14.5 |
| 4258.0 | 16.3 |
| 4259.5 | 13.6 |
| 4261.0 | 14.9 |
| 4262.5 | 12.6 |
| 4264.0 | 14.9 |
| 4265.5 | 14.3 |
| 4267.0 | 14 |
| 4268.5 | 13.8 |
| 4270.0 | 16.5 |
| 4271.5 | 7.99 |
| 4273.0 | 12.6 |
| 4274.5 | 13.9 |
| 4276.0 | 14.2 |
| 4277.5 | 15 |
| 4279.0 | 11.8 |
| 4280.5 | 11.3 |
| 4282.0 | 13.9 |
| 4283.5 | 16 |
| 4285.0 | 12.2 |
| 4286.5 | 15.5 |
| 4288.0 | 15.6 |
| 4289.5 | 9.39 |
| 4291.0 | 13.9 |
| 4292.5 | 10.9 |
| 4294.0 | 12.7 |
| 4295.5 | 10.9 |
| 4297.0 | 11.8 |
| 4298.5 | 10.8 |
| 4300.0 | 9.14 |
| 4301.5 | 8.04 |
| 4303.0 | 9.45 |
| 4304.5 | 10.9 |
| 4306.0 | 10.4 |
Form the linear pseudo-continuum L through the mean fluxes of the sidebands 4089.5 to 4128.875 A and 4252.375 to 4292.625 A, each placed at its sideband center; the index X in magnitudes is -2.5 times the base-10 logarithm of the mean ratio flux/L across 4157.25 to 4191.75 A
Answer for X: 0.043 mag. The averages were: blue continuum 12.4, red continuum 13.5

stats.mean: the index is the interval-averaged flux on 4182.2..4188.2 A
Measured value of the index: 10.9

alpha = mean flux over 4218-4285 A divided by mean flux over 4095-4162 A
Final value 1.12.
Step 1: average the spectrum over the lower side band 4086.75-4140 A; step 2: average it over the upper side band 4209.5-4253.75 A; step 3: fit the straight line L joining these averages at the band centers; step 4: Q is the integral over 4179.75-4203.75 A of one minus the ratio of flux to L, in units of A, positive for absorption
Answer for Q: 1.53 A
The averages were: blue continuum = 12.4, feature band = 12.3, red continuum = 13.4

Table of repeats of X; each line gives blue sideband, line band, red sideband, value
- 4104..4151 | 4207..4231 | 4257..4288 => 0.04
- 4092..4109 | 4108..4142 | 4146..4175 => 0.02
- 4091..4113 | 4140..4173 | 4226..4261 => 0.04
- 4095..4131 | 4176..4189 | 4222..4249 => 0.09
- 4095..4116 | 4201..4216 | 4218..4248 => 0.03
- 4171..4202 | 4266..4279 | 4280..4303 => -0.11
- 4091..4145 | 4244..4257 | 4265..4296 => -0.07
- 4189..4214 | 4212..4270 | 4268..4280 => -0.04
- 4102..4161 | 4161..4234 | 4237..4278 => 0.04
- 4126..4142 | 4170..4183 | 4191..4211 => 0.06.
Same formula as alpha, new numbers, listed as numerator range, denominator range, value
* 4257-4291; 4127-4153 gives 1.13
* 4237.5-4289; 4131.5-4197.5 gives 1.14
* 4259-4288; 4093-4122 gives 1.12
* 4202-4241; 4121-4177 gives 1.06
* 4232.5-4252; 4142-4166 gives 1.16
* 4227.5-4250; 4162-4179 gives 1.16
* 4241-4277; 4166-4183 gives 1.17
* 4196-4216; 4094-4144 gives 1.07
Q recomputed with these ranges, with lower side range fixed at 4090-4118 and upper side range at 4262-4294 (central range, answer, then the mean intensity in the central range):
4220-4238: 0.2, 12.9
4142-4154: 0.6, 11.9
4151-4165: -0.2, 12.8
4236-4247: -1.5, 14.9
